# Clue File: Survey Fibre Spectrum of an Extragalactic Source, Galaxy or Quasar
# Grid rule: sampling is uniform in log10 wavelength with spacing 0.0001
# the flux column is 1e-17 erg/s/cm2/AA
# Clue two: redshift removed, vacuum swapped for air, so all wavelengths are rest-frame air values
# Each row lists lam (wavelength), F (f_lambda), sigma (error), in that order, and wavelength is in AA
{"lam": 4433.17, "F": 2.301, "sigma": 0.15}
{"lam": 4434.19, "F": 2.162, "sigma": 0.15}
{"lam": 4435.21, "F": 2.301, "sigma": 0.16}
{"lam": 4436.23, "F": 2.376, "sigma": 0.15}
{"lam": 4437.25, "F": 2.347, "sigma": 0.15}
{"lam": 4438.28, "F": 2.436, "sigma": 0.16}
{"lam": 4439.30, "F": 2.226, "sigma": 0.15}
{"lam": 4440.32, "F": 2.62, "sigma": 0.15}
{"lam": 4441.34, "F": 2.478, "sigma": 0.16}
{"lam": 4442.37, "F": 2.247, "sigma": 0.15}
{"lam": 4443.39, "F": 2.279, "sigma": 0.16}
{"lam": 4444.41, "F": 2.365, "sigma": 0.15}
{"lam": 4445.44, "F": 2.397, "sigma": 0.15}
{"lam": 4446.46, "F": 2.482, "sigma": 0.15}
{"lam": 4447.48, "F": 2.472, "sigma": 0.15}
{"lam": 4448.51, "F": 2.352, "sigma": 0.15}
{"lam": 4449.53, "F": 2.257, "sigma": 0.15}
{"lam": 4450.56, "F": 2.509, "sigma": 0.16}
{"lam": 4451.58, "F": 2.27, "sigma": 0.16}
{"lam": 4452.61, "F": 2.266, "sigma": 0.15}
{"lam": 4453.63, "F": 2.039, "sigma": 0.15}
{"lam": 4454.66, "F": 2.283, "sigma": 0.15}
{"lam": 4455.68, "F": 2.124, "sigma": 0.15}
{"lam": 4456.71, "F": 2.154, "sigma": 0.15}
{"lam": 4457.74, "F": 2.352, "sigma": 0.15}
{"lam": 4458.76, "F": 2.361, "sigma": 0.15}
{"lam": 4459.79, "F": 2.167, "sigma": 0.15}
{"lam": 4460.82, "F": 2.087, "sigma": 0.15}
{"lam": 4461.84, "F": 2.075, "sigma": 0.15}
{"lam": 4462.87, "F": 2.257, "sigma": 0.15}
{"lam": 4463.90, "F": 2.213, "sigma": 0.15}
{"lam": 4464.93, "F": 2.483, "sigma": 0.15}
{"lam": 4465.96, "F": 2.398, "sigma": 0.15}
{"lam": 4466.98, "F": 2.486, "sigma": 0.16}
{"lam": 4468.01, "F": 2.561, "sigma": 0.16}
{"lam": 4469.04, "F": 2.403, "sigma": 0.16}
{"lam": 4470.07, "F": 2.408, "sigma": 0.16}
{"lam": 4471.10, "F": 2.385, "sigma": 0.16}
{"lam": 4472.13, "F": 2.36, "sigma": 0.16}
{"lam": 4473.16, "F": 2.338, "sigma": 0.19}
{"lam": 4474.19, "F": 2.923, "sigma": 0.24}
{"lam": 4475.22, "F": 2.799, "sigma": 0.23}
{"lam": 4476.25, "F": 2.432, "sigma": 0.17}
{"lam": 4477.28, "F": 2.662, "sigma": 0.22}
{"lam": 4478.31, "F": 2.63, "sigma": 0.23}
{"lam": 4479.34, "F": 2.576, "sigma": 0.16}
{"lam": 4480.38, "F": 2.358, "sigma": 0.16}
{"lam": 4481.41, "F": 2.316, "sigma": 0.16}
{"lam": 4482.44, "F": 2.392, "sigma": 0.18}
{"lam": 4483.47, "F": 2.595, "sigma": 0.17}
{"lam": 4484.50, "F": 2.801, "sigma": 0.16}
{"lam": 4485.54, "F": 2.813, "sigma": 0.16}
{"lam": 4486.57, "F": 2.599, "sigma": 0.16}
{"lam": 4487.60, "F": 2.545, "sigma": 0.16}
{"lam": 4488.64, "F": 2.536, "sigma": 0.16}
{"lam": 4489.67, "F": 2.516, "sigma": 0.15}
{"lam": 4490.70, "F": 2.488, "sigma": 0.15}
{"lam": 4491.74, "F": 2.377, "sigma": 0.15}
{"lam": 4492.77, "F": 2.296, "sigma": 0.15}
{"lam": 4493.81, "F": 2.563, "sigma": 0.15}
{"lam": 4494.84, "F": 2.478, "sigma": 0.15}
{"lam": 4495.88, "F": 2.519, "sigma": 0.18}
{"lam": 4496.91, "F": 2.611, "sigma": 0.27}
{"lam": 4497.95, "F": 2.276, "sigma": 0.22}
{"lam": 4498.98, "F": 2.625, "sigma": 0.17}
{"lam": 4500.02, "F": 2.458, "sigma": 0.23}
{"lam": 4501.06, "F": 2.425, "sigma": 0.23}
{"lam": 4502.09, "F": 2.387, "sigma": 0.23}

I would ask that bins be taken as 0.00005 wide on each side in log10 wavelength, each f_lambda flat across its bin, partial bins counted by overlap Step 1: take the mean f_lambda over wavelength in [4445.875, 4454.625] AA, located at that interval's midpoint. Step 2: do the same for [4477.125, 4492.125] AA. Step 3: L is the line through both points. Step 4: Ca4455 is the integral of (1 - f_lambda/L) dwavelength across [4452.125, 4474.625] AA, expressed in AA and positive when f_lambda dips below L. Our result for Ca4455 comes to 0.9 AA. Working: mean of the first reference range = 2.33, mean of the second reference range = 2.55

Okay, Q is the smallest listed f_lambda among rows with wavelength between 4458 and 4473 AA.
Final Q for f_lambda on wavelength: 2.075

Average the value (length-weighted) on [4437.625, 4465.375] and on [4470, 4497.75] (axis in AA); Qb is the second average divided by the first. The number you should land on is 1.10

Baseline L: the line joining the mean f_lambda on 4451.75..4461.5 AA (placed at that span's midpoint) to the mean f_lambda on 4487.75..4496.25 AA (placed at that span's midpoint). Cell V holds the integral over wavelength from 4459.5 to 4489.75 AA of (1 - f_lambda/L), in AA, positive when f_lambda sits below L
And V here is -1.7 AA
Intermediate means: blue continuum 2.2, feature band 2.47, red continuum 2.47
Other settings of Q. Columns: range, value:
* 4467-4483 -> 2.316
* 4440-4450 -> 2.247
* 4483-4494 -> 2.296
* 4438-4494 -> 2.039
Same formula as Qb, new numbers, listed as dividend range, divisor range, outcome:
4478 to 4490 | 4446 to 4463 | 1.13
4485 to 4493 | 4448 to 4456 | 1.12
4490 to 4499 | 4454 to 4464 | 1.12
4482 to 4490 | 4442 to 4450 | 1.10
